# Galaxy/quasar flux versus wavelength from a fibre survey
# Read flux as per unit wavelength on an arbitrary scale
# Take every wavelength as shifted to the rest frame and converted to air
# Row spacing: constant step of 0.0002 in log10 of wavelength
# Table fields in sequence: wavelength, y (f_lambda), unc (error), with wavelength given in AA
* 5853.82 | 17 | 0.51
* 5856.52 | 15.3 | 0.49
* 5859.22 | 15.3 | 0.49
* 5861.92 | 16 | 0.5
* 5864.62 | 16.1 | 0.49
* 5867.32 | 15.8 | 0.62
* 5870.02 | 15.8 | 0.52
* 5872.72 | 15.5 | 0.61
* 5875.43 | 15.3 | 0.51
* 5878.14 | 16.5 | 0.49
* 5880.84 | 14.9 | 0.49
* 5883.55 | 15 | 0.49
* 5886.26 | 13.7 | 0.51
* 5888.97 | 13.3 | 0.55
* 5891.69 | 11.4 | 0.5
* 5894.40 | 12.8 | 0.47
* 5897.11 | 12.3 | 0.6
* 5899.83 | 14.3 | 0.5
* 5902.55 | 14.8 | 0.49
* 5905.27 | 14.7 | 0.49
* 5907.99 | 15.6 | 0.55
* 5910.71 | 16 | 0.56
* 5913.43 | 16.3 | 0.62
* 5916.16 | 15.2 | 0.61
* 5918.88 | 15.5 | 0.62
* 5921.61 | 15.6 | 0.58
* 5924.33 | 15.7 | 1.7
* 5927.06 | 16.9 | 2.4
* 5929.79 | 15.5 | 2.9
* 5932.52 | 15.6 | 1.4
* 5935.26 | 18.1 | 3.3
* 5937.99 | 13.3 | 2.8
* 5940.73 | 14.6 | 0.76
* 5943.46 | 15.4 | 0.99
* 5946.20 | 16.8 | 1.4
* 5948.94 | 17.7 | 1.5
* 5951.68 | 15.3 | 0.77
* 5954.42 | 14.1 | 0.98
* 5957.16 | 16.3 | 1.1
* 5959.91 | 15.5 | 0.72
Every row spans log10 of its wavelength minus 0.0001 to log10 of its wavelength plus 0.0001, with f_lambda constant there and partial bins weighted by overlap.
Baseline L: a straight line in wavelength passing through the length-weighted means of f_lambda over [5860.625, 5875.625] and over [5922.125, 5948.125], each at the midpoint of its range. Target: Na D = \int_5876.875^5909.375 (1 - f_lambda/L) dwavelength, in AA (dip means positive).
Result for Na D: 3.5 AA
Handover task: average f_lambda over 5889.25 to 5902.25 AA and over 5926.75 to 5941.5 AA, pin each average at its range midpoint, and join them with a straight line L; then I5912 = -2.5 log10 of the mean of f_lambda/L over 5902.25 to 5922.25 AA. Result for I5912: -0.10 mag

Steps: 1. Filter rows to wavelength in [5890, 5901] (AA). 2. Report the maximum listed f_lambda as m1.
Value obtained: 14.3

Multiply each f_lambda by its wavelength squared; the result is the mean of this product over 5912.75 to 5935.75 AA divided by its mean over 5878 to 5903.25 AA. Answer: 1.2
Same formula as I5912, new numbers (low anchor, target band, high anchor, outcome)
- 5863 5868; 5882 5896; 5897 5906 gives 0.123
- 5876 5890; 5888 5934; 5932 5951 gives 0.037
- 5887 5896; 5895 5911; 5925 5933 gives -0.061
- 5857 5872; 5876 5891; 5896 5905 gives 0.019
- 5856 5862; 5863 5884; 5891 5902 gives -0.084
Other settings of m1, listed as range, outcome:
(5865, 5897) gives 16.5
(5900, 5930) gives 16.9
